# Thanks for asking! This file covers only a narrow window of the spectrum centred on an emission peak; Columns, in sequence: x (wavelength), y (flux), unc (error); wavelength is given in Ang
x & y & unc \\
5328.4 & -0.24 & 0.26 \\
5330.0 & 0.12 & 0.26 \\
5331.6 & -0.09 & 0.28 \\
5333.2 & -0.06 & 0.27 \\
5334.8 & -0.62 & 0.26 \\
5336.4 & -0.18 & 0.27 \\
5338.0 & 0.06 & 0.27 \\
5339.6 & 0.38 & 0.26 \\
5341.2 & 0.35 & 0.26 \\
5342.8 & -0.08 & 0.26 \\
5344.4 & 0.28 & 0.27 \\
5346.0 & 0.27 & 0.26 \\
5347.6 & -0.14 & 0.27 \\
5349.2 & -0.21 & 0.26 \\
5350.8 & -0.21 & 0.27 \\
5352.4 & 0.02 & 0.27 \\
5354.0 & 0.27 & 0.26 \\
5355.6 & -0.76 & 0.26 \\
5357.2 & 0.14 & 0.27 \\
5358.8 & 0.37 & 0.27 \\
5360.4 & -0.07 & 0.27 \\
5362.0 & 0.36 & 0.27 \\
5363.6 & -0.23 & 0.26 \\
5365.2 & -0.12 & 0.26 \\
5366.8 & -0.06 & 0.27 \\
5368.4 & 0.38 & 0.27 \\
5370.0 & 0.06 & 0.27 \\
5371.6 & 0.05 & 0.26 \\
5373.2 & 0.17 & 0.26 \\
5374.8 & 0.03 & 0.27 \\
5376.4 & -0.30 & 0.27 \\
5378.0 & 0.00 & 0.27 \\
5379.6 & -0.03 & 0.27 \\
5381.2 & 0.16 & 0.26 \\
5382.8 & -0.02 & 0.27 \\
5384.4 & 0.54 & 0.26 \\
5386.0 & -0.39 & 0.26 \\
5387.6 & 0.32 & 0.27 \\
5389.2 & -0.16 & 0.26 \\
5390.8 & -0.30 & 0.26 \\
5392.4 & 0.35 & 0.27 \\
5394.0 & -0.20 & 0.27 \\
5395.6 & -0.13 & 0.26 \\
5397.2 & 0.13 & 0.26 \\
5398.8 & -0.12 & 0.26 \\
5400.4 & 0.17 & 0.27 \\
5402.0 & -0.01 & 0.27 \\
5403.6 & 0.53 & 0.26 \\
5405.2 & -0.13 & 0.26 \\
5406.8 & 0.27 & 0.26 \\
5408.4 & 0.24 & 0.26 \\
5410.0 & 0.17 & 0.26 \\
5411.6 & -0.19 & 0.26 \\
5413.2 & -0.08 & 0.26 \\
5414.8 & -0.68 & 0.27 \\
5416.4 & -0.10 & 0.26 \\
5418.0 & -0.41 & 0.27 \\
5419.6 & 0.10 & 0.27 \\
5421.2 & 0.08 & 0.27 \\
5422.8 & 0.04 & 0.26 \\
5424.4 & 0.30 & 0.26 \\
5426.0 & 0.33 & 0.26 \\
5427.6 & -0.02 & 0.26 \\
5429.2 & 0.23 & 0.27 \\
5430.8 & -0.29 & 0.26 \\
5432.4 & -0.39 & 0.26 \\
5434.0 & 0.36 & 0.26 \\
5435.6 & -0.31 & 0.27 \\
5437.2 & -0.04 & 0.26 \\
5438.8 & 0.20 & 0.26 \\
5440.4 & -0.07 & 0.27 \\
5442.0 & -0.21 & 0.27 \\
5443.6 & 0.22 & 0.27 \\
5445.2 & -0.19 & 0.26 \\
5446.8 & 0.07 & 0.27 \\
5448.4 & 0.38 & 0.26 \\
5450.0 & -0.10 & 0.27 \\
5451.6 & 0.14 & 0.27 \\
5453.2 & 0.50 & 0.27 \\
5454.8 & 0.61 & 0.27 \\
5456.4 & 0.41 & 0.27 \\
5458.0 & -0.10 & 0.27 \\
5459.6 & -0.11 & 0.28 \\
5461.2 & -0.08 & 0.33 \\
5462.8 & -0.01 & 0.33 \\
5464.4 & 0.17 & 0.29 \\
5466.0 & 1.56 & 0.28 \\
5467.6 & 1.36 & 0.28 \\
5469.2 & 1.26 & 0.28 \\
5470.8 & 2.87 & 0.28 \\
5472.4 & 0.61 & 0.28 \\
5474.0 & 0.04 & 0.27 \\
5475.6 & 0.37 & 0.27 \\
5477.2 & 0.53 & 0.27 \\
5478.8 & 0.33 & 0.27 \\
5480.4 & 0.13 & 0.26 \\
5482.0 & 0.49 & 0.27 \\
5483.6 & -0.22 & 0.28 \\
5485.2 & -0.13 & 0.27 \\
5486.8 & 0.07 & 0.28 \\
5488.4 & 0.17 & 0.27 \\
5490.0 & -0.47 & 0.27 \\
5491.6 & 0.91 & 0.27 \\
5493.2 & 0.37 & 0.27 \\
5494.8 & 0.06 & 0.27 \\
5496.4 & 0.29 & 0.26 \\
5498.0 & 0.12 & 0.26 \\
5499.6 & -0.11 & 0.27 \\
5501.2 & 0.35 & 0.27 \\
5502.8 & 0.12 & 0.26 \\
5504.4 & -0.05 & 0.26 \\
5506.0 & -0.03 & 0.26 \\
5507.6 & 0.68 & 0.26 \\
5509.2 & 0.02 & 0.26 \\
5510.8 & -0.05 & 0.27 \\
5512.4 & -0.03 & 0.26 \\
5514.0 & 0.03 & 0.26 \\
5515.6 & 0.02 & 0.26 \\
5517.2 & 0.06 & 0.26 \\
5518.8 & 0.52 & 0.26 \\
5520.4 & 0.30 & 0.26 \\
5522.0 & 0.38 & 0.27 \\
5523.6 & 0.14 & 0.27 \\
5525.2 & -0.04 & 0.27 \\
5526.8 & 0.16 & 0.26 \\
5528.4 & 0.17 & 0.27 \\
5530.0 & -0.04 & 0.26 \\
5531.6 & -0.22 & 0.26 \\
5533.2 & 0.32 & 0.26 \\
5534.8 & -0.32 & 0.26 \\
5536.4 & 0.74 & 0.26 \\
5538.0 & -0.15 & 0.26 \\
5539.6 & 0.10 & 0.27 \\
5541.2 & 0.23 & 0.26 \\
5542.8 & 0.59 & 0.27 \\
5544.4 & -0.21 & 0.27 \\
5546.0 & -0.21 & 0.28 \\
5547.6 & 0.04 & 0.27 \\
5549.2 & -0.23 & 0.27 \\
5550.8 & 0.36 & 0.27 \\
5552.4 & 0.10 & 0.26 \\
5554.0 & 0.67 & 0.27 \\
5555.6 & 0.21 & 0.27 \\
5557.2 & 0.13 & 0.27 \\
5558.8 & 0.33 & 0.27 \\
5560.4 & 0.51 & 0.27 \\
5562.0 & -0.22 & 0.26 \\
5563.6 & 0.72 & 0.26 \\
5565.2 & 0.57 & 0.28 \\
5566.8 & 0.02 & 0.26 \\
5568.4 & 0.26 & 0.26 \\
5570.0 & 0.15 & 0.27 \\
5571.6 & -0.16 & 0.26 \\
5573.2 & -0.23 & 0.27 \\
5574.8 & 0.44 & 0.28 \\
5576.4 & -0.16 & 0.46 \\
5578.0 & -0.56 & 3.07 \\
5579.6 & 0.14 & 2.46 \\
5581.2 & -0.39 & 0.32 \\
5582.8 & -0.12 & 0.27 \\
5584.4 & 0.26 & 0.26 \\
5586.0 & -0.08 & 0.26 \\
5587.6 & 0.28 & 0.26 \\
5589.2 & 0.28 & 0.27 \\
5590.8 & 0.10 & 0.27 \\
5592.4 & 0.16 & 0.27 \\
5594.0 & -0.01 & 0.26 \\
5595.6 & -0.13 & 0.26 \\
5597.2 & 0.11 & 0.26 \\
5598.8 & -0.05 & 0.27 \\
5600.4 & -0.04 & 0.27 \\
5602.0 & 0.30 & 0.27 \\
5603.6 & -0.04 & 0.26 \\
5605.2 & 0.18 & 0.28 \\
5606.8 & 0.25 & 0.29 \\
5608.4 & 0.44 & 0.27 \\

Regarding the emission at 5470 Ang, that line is [O II]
